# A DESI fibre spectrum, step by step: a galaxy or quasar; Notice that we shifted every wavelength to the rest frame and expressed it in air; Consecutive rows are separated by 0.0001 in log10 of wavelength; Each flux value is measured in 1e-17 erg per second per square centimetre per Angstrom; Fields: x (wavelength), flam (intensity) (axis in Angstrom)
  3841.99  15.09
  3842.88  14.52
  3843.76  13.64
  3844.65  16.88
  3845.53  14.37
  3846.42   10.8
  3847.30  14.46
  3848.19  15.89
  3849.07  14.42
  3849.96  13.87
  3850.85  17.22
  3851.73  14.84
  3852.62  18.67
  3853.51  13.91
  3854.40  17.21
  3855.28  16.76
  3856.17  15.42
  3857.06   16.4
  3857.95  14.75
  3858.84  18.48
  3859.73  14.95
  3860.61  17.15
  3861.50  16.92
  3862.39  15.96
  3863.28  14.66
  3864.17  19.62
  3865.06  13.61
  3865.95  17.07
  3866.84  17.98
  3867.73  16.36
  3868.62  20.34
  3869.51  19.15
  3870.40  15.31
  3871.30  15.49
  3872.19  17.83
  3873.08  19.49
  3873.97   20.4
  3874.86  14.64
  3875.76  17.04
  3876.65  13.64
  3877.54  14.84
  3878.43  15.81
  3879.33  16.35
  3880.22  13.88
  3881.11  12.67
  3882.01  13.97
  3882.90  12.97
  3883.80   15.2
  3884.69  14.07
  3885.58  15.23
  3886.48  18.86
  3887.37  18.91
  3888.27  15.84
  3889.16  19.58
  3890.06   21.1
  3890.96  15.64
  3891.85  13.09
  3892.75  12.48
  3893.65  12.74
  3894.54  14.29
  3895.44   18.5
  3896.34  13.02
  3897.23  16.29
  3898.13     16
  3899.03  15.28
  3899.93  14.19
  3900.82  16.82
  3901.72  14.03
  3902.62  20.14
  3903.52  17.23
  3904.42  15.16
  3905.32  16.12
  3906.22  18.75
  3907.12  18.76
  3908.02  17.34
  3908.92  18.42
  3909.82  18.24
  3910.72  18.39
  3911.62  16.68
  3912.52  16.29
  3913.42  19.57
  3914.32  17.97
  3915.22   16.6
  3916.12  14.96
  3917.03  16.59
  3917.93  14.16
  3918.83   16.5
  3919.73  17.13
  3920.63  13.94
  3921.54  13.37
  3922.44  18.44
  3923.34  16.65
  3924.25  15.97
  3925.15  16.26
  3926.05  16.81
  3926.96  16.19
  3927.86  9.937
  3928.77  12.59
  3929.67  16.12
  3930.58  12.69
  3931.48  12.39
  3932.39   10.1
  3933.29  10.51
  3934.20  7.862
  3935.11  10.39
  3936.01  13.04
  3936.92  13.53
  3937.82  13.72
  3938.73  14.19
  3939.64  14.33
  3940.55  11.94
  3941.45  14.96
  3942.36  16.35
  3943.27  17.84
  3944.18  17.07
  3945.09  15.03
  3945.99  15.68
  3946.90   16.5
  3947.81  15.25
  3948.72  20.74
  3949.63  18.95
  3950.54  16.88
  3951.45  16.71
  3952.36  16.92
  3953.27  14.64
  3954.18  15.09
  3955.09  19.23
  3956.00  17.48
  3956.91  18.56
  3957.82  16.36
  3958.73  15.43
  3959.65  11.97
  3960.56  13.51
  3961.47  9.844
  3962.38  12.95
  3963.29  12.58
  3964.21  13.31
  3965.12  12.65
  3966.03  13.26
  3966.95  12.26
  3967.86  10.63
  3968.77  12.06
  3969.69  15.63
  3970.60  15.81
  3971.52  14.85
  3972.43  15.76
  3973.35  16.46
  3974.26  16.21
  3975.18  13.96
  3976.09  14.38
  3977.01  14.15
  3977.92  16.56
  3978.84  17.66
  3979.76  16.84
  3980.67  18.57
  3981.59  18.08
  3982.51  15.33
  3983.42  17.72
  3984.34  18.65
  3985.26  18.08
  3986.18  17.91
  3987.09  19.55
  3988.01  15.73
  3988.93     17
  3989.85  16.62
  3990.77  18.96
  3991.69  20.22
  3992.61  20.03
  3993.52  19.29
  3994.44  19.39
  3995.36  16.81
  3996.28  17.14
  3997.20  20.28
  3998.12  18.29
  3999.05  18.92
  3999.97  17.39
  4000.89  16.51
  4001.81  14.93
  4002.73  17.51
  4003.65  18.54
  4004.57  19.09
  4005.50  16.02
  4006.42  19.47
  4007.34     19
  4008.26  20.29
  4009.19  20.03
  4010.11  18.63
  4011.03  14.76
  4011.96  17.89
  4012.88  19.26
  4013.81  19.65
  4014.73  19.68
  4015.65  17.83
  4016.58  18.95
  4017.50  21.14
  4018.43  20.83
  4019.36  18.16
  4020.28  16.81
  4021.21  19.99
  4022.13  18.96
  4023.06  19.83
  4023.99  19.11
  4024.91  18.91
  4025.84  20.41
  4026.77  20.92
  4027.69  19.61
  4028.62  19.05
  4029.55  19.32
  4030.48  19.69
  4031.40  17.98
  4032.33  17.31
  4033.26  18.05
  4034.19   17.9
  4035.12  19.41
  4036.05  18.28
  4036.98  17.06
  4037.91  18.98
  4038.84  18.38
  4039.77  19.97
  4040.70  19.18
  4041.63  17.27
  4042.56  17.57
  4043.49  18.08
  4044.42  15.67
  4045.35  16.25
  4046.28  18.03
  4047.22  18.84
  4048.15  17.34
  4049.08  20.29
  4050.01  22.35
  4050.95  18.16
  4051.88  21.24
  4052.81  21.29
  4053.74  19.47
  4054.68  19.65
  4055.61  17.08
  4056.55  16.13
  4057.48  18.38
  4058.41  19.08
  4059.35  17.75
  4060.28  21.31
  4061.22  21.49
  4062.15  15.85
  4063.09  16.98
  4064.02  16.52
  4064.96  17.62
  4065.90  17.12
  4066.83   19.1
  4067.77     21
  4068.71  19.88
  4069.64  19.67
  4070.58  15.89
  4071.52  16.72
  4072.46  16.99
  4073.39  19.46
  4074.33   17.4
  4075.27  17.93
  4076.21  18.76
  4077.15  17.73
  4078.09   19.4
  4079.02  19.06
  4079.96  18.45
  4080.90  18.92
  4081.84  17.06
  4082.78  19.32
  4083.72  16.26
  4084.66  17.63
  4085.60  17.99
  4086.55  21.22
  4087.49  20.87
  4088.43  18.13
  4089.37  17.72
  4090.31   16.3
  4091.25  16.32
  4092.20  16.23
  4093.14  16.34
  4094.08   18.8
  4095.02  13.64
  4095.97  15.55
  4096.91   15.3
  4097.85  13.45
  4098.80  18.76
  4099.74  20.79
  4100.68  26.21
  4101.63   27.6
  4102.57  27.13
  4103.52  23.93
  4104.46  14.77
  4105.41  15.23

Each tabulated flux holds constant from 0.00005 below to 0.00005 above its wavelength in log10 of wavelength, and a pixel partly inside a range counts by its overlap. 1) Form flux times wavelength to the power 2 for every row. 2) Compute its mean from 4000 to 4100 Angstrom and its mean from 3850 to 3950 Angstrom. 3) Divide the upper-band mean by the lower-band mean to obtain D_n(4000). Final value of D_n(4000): 1.25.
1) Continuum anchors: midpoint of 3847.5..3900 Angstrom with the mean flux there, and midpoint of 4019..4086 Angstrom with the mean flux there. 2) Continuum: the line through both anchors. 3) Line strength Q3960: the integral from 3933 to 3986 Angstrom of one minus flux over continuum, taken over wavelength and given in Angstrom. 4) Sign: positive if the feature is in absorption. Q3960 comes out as 6.5 Angstrom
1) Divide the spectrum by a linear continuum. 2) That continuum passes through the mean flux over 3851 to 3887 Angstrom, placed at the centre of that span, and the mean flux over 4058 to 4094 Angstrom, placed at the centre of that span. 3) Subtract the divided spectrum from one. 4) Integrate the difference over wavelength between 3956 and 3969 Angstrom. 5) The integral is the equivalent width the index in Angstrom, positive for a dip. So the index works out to 2.8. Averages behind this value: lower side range 16.2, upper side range 18.2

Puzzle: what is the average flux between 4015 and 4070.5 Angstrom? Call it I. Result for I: 18.8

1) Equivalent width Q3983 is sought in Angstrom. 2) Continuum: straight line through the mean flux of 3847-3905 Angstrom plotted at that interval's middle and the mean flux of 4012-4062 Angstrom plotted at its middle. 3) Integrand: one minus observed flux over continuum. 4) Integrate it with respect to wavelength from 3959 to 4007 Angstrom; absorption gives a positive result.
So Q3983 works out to 4.6 Angstrom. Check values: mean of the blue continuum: 16.1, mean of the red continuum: 18.9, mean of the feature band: 16.3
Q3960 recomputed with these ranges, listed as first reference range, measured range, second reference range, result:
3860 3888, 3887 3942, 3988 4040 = 5.06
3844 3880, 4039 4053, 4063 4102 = -0.64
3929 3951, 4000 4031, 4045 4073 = -3.13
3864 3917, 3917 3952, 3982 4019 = 4.90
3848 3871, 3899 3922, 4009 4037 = 0.70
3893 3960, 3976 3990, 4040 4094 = -0.37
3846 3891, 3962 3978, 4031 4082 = 3.10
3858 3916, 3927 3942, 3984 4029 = 4.15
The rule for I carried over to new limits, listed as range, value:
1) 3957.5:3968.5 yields 12.8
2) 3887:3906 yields 16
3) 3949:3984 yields 15.3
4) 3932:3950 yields 14.4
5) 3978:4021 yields 18.2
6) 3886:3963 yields 15.6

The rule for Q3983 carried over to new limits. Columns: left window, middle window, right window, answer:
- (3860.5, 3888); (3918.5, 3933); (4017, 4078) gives 2.01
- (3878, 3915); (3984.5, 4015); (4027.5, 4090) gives -1.02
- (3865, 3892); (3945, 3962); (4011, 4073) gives 1.36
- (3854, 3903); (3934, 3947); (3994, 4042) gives 2.29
